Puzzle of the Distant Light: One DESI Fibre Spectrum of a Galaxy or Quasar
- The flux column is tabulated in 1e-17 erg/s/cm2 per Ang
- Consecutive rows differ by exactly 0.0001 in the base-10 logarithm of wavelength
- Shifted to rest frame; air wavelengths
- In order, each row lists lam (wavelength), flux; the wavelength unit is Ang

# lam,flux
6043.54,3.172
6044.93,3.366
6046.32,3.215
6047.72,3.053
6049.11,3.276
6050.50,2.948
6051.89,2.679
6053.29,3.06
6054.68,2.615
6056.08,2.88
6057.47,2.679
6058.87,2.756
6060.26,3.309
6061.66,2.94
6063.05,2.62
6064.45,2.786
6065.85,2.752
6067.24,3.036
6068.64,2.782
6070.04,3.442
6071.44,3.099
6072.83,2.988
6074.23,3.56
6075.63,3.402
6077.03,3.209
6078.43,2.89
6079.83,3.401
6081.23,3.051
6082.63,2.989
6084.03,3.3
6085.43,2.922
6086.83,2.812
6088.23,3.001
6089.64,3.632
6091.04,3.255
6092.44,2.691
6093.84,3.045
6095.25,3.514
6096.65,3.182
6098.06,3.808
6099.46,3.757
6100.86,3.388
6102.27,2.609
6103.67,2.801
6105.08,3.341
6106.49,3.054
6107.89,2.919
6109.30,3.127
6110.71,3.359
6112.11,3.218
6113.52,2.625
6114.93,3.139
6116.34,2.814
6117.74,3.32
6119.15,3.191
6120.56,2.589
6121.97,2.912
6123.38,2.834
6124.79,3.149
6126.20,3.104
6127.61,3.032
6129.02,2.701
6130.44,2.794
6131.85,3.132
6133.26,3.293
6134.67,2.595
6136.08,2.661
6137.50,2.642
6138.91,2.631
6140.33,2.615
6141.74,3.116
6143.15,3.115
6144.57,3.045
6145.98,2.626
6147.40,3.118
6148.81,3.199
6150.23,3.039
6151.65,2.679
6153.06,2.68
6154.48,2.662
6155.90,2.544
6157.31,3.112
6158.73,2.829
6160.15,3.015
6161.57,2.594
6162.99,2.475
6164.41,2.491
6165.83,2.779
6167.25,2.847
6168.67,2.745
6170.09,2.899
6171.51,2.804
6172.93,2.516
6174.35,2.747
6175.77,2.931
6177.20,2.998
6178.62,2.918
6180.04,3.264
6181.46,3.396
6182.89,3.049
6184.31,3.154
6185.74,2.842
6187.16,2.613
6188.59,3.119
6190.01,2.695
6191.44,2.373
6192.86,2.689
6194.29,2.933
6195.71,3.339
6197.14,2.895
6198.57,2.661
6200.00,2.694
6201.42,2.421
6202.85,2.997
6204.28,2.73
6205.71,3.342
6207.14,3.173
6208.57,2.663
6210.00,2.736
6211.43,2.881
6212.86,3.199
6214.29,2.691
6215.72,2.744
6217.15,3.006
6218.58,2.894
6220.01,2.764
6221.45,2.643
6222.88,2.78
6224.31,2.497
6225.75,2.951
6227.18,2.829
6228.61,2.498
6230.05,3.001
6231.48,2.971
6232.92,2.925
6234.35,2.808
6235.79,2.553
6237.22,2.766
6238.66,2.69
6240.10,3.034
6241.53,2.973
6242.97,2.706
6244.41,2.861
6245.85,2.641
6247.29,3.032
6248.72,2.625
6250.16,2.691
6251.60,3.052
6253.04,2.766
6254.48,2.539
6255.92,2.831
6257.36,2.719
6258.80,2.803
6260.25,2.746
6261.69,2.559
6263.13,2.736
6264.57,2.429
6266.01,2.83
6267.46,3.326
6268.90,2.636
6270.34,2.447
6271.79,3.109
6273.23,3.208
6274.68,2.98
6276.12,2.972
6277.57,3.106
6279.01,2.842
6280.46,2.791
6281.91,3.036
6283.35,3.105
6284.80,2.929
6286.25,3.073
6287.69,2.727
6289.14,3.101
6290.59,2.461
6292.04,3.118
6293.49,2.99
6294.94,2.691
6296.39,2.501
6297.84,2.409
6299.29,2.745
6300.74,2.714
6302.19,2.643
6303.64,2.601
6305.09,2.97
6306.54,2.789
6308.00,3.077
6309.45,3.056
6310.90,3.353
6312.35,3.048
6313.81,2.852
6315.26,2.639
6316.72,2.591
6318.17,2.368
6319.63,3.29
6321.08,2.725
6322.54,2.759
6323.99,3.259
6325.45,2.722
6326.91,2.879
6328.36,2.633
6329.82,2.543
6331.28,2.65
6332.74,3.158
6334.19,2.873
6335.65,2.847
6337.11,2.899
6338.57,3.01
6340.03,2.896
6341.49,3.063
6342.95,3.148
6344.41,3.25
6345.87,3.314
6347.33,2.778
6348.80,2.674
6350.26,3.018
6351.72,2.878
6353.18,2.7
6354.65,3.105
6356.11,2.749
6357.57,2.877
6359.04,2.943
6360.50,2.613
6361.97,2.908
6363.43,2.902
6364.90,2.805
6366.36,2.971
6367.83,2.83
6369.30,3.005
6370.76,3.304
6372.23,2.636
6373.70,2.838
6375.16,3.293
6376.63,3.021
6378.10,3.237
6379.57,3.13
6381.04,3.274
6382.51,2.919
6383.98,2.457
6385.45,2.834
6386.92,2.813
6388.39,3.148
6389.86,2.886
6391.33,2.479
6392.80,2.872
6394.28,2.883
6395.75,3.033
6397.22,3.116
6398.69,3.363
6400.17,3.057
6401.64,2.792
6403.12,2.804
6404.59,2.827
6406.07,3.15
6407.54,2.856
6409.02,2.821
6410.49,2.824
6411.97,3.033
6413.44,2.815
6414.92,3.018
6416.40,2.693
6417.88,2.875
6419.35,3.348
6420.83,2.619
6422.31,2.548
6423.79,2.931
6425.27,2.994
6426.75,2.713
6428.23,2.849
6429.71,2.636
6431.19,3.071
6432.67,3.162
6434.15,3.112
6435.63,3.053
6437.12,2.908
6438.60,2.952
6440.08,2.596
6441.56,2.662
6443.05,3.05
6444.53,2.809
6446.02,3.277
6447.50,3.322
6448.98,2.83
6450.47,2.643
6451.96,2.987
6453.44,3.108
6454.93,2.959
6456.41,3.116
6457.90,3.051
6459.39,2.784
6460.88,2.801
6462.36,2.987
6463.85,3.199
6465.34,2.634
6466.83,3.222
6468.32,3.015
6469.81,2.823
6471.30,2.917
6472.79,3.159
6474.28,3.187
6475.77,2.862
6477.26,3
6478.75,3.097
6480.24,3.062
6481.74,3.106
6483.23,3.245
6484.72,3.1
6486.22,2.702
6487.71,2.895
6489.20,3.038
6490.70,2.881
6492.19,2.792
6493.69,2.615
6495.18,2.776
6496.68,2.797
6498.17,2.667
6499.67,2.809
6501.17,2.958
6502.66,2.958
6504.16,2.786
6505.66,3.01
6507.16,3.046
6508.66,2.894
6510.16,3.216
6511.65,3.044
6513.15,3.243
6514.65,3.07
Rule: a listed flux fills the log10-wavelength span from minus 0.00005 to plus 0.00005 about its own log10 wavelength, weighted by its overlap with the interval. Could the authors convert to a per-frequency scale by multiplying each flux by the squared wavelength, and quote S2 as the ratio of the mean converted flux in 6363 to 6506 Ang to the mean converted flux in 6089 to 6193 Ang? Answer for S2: 1.09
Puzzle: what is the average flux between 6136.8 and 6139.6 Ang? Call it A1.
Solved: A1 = 2.64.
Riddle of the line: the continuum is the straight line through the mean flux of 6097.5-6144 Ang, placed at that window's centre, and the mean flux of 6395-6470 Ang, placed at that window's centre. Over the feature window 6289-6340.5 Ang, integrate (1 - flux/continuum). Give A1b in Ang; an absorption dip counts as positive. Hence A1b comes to 2.4 Ang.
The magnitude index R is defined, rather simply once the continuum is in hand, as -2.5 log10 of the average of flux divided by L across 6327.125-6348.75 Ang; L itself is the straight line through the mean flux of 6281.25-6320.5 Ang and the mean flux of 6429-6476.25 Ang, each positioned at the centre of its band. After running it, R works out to -0.018 mag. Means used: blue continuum 2.85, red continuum 2.97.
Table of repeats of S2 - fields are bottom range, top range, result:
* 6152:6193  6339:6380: 1.11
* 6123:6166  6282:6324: 1.05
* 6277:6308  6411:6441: 1.07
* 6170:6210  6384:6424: 1.07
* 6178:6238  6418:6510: 1.11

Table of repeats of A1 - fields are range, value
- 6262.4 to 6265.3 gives 2.59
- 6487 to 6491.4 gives 2.94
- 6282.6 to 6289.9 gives 2.99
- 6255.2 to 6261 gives 2.77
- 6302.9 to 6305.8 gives 2.79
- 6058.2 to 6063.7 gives 2.91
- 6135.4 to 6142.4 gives 2.73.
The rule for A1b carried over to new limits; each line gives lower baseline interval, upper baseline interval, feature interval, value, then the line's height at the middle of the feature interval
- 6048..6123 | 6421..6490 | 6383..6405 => 0.6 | 2.98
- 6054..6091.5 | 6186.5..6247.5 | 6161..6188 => 0.3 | 2.89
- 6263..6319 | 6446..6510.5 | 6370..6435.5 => -0.5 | 2.91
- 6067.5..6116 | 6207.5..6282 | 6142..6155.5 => 0.5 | 3.03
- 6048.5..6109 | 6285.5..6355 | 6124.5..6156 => 1.5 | 3.02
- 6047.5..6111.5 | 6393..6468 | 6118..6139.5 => 1.2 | 3.06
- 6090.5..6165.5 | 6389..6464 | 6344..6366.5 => 0.3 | 2.93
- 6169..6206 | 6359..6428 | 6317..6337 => 0.6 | 2.91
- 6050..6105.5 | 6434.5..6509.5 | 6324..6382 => 0.9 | 2.98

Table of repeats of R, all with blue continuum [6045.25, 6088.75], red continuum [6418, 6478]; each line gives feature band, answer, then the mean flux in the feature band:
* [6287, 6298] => 0.08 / 2.77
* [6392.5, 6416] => 0.00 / 2.95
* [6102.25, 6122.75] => 0.00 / 3.01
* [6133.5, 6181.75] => 0.06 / 2.83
